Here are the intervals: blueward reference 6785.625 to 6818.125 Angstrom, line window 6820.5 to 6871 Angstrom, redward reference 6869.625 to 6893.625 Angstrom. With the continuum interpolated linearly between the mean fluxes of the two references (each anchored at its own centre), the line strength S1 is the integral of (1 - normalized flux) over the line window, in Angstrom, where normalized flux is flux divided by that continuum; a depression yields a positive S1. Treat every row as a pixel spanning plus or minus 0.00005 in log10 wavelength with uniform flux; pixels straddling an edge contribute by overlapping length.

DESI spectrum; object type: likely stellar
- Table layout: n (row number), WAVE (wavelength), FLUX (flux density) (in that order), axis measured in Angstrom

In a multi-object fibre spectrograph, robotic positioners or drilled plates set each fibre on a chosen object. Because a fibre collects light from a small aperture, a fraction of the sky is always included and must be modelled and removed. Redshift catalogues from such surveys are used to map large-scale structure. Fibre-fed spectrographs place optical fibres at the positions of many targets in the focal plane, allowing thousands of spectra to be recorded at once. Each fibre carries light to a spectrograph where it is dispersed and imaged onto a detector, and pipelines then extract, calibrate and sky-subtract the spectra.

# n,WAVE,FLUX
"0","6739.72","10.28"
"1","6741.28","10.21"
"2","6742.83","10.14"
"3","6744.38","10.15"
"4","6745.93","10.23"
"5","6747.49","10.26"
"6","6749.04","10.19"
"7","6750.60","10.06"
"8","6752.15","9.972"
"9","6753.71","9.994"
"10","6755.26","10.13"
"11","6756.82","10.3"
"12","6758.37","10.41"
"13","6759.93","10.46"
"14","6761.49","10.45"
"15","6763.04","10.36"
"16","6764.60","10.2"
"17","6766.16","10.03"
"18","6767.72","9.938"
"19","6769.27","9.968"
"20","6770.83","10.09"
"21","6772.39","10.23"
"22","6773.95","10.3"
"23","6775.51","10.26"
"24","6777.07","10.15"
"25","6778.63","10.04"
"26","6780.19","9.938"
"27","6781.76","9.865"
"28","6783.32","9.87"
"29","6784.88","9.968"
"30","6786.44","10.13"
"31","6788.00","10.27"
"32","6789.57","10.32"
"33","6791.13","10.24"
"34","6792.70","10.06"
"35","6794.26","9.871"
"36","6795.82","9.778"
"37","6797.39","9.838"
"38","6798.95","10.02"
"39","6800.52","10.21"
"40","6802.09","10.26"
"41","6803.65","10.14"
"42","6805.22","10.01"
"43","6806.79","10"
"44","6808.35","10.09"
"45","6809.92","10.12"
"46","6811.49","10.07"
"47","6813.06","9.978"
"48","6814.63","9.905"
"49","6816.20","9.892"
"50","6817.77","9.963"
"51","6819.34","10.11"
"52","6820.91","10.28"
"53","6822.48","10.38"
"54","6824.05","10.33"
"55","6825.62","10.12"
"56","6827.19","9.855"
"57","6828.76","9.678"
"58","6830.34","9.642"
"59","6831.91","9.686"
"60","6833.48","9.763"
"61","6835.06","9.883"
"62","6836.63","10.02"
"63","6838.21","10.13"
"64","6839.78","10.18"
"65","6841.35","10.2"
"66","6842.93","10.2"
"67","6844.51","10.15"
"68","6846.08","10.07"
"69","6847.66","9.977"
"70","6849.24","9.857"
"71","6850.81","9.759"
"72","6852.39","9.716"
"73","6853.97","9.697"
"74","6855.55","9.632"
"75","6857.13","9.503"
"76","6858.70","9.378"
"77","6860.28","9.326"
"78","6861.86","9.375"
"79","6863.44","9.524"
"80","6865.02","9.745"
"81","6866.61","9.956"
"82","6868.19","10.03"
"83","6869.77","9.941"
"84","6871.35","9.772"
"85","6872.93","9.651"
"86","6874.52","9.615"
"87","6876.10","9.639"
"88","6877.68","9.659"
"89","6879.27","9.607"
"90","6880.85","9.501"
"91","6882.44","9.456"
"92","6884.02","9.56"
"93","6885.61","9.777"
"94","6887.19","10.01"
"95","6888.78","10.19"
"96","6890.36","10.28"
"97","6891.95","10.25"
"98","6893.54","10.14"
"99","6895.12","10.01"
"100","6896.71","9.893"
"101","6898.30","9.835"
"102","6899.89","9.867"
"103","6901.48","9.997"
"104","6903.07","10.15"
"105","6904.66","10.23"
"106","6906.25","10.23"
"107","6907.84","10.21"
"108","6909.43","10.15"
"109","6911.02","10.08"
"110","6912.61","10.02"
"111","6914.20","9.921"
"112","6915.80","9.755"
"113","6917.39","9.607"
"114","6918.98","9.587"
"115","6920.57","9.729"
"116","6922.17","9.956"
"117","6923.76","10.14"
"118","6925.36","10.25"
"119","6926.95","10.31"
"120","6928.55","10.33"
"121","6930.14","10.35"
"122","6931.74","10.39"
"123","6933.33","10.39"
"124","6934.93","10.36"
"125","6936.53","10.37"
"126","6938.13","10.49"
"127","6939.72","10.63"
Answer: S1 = 0.2 Angstrom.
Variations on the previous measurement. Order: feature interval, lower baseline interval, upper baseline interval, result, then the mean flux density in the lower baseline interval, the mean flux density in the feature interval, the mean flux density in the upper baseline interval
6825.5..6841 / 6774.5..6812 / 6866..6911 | 0.2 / 10.1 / 9.9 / 9.92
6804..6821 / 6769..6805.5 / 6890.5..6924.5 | 0.0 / 10.1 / 10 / 9.99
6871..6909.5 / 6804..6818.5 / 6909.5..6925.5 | 0.1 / 10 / 9.9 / 9.9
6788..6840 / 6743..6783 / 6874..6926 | 0.2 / 10.2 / 10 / 9.92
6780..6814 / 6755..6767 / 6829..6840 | 0.1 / 10.3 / 10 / 9.87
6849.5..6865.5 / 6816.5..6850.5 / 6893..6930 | 0.7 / 10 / 9.58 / 10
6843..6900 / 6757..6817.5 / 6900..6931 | 1.6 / 10.1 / 9.79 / 10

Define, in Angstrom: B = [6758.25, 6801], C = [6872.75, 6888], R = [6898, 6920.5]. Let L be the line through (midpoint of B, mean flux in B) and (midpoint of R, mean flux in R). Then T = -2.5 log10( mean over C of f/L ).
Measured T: 0.04 mag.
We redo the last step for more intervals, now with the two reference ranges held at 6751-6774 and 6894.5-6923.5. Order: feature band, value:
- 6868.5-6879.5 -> 0.033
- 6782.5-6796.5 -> 0.009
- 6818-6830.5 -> 0.003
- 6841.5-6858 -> 0.020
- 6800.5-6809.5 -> 0.001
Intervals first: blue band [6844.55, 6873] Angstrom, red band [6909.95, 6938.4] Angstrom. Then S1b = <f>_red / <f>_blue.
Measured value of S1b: 1.04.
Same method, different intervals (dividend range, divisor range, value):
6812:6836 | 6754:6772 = 0.98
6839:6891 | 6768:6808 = 0.97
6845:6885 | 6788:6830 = 0.96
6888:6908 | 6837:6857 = 1.01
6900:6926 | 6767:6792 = 0.99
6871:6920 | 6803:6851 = 0.99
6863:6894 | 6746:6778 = 0.96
